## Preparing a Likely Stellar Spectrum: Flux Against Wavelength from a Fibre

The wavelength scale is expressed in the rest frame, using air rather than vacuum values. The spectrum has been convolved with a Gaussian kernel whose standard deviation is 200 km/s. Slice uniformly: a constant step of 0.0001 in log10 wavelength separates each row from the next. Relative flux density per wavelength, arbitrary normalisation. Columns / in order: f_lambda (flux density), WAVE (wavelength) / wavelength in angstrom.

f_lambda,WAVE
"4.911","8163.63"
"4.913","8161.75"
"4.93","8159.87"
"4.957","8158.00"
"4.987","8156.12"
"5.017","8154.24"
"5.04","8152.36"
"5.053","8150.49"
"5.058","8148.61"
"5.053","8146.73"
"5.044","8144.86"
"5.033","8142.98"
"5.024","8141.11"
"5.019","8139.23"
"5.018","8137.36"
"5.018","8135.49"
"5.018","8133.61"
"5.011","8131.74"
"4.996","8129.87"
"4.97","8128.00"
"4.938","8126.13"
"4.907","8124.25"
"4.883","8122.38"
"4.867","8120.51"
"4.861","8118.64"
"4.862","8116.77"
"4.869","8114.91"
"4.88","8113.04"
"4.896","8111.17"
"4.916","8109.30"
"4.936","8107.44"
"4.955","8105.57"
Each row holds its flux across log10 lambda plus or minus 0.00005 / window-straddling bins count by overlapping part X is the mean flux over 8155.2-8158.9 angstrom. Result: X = 4.97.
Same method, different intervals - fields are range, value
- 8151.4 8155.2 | 5.03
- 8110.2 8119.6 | 4.87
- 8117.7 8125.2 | 4.87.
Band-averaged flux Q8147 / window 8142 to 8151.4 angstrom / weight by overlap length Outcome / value 5.05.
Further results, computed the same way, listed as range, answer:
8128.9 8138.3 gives 5.02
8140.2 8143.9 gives 5.04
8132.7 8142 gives 5.02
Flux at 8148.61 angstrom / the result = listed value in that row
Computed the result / 5.058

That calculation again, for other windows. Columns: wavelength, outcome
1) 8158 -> 4.957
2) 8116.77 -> 4.862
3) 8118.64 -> 4.861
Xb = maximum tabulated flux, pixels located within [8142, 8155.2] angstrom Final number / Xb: 5.058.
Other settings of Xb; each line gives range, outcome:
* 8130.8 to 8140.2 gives 5.019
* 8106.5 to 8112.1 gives 4.936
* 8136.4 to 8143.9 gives 5.033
